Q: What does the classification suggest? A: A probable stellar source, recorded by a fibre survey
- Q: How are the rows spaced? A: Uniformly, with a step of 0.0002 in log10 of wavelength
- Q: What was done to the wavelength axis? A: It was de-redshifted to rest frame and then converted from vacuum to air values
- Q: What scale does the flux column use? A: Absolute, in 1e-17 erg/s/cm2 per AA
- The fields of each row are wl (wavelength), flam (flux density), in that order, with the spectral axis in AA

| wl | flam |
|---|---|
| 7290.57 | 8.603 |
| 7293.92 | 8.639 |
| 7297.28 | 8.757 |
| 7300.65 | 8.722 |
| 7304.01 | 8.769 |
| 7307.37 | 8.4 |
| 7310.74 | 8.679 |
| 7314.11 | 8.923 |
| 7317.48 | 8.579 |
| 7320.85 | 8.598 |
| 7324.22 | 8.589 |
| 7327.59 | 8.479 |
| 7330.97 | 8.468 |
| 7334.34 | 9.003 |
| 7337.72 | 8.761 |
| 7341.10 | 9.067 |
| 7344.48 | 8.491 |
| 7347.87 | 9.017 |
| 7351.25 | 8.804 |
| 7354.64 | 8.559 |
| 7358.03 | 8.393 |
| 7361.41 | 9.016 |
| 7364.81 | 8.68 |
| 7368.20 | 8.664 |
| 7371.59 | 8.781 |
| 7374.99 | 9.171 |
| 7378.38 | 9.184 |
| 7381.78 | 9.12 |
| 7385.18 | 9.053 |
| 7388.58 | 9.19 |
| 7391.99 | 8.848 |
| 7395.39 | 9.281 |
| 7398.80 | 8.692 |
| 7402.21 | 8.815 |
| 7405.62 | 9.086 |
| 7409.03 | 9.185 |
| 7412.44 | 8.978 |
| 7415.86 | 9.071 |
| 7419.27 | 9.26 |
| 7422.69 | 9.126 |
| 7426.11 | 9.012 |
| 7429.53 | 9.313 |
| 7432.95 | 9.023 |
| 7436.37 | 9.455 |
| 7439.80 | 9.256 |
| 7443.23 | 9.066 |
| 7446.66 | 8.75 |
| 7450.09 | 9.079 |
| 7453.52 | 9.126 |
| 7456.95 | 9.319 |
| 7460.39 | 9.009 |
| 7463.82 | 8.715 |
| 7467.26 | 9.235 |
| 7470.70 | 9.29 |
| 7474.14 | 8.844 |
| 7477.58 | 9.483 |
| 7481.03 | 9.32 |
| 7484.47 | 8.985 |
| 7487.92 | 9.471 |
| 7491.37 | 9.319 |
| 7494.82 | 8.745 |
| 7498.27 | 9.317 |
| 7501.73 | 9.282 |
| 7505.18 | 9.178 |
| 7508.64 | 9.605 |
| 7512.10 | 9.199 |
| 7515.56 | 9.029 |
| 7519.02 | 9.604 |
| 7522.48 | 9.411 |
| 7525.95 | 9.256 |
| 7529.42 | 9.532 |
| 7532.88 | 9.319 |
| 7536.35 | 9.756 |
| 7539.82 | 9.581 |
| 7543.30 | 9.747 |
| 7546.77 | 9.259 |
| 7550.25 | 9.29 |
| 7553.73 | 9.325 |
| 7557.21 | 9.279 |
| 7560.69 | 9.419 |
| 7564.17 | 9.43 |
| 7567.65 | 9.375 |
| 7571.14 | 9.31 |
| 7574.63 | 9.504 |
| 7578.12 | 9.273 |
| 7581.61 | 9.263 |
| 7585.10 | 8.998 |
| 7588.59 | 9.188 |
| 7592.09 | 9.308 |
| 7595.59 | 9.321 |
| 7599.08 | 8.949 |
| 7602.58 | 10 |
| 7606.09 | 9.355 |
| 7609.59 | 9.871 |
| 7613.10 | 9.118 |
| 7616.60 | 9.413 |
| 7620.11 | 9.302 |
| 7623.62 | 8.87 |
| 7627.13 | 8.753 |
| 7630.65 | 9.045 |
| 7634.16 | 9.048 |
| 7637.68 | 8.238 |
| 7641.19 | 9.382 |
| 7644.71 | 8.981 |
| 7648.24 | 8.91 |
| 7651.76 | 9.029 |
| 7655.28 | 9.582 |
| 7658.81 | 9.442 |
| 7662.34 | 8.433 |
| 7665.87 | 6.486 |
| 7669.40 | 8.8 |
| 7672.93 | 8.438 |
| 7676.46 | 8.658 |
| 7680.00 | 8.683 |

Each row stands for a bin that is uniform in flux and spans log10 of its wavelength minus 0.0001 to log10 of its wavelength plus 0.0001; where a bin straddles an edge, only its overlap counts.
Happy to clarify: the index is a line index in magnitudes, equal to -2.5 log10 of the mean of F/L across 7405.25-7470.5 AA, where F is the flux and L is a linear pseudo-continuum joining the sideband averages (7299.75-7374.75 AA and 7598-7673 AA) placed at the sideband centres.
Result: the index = -0.04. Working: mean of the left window 8.71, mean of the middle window 9.11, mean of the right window 8.99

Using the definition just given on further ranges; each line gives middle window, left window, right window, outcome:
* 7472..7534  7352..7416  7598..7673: -0.04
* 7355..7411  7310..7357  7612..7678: -0.03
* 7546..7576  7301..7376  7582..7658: -0.03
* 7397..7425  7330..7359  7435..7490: -0.01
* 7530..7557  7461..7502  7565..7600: -0.03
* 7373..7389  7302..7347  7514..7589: -0.03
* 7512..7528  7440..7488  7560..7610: -0.01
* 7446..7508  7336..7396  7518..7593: 0.00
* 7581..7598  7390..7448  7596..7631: 0.01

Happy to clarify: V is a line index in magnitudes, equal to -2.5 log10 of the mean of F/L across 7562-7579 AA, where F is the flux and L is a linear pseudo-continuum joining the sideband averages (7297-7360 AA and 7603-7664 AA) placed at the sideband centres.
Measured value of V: -0.04 mag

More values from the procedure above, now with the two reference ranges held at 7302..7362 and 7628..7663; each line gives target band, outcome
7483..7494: -0.04 mag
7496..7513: -0.05 mag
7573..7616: -0.05 mag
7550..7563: -0.05 mag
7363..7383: -0.02 mag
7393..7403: -0.02 mag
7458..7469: -0.02 mag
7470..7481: -0.04 mag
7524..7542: -0.07 mag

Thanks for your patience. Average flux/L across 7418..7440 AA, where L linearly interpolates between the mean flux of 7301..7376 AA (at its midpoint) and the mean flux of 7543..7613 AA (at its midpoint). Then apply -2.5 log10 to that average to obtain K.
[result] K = -0.03 mag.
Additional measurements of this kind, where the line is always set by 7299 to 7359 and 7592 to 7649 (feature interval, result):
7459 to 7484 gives -0.02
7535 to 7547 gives -0.07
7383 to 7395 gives -0.03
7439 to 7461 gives -0.02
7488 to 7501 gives -0.03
